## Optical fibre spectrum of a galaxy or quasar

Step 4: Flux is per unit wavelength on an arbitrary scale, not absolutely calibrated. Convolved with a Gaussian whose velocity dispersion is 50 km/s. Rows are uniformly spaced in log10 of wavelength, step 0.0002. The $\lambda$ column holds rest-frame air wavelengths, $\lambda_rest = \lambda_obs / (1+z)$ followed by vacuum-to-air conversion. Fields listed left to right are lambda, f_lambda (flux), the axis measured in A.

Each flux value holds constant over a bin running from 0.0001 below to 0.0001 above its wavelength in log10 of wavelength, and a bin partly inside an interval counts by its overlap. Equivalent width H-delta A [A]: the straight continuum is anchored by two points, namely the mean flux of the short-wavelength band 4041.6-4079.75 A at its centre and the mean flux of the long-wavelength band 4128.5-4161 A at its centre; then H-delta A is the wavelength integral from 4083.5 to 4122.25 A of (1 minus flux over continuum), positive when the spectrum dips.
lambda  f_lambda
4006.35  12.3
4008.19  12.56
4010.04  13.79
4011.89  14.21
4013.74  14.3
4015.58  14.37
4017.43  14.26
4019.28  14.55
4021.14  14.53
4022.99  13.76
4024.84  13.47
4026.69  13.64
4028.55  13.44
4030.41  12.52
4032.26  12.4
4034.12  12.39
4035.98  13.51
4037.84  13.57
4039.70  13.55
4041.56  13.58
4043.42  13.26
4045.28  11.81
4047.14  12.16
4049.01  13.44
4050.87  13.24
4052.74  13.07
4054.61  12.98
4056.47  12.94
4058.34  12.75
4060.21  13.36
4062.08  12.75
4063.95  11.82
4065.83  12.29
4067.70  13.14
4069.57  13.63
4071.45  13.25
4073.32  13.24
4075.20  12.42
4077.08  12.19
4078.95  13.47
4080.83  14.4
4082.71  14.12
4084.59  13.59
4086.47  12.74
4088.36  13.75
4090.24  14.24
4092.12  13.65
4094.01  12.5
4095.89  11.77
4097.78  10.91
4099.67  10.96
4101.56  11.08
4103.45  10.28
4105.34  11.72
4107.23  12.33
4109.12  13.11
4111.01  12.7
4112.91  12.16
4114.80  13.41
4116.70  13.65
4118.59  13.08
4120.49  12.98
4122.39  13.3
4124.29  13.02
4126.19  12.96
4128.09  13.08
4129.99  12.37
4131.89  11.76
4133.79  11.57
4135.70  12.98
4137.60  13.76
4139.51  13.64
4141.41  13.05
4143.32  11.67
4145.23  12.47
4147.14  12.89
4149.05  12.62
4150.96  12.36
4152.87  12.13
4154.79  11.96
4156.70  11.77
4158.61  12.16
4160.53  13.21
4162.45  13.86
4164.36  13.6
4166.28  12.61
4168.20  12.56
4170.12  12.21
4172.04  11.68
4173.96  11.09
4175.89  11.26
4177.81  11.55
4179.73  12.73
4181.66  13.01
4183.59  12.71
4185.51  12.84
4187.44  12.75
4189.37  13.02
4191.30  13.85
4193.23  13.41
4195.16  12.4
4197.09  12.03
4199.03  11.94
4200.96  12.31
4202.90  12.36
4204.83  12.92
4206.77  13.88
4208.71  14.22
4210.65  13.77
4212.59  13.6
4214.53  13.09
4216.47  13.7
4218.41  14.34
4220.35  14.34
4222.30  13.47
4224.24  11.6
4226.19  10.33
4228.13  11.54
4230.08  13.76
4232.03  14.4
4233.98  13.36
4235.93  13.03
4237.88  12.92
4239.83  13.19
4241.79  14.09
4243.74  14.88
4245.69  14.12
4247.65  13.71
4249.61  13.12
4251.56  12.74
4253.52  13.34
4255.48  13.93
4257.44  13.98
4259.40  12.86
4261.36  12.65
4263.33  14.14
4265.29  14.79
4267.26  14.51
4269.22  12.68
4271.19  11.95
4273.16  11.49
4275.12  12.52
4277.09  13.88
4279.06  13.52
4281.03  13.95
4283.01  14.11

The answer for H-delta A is 0.4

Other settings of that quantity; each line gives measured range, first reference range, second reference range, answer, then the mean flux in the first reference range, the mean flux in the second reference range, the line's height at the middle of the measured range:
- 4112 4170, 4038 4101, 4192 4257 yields 1.4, 12.9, 13.2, 13.1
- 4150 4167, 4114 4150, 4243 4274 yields 0.5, 12.9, 13.4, 13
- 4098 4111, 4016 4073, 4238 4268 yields 1.7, 13.2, 13.7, 13.3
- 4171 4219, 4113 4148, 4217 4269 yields 1.4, 12.9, 13.4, 13.2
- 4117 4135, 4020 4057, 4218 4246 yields 0.7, 13.2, 13.3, 13.2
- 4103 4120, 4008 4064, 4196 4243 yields 0.8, 13.3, 13.1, 13.2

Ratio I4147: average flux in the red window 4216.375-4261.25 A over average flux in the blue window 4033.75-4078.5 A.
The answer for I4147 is 1.0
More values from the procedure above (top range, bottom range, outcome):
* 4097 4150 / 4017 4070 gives 0.95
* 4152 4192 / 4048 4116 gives 0.98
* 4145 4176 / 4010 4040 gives 0.91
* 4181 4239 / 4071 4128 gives 1.02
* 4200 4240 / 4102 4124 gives 1.04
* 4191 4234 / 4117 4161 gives 1.03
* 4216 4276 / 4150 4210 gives 1.05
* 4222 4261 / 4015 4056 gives 0.99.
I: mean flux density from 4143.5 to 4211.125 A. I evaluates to 12.6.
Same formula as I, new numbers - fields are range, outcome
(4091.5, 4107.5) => 11.6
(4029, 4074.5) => 12.9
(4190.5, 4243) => 13.1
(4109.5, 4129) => 13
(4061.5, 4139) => 12.7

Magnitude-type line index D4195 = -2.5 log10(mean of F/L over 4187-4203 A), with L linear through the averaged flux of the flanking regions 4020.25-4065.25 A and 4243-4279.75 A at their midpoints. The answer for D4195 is 0.05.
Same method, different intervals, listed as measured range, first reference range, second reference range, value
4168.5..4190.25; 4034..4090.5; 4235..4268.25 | 0.100 mag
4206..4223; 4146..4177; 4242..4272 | -0.063 mag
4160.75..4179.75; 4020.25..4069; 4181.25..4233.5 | 0.060 mag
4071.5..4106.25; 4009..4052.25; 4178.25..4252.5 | 0.061 mag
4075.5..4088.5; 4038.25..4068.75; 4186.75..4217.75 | -0.038 mag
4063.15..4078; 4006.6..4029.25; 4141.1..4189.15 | 0.050 mag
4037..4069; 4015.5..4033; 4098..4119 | 0.019 mag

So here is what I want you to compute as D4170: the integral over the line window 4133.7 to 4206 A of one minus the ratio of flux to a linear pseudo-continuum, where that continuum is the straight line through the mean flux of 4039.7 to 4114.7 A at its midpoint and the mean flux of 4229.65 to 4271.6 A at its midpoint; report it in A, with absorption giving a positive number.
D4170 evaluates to 3.4 A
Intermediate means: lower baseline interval 12.8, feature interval 12.6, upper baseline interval 13.6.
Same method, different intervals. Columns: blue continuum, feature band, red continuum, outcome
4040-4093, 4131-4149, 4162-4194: 0.20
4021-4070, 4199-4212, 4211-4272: 0.15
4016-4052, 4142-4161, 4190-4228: 1.15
